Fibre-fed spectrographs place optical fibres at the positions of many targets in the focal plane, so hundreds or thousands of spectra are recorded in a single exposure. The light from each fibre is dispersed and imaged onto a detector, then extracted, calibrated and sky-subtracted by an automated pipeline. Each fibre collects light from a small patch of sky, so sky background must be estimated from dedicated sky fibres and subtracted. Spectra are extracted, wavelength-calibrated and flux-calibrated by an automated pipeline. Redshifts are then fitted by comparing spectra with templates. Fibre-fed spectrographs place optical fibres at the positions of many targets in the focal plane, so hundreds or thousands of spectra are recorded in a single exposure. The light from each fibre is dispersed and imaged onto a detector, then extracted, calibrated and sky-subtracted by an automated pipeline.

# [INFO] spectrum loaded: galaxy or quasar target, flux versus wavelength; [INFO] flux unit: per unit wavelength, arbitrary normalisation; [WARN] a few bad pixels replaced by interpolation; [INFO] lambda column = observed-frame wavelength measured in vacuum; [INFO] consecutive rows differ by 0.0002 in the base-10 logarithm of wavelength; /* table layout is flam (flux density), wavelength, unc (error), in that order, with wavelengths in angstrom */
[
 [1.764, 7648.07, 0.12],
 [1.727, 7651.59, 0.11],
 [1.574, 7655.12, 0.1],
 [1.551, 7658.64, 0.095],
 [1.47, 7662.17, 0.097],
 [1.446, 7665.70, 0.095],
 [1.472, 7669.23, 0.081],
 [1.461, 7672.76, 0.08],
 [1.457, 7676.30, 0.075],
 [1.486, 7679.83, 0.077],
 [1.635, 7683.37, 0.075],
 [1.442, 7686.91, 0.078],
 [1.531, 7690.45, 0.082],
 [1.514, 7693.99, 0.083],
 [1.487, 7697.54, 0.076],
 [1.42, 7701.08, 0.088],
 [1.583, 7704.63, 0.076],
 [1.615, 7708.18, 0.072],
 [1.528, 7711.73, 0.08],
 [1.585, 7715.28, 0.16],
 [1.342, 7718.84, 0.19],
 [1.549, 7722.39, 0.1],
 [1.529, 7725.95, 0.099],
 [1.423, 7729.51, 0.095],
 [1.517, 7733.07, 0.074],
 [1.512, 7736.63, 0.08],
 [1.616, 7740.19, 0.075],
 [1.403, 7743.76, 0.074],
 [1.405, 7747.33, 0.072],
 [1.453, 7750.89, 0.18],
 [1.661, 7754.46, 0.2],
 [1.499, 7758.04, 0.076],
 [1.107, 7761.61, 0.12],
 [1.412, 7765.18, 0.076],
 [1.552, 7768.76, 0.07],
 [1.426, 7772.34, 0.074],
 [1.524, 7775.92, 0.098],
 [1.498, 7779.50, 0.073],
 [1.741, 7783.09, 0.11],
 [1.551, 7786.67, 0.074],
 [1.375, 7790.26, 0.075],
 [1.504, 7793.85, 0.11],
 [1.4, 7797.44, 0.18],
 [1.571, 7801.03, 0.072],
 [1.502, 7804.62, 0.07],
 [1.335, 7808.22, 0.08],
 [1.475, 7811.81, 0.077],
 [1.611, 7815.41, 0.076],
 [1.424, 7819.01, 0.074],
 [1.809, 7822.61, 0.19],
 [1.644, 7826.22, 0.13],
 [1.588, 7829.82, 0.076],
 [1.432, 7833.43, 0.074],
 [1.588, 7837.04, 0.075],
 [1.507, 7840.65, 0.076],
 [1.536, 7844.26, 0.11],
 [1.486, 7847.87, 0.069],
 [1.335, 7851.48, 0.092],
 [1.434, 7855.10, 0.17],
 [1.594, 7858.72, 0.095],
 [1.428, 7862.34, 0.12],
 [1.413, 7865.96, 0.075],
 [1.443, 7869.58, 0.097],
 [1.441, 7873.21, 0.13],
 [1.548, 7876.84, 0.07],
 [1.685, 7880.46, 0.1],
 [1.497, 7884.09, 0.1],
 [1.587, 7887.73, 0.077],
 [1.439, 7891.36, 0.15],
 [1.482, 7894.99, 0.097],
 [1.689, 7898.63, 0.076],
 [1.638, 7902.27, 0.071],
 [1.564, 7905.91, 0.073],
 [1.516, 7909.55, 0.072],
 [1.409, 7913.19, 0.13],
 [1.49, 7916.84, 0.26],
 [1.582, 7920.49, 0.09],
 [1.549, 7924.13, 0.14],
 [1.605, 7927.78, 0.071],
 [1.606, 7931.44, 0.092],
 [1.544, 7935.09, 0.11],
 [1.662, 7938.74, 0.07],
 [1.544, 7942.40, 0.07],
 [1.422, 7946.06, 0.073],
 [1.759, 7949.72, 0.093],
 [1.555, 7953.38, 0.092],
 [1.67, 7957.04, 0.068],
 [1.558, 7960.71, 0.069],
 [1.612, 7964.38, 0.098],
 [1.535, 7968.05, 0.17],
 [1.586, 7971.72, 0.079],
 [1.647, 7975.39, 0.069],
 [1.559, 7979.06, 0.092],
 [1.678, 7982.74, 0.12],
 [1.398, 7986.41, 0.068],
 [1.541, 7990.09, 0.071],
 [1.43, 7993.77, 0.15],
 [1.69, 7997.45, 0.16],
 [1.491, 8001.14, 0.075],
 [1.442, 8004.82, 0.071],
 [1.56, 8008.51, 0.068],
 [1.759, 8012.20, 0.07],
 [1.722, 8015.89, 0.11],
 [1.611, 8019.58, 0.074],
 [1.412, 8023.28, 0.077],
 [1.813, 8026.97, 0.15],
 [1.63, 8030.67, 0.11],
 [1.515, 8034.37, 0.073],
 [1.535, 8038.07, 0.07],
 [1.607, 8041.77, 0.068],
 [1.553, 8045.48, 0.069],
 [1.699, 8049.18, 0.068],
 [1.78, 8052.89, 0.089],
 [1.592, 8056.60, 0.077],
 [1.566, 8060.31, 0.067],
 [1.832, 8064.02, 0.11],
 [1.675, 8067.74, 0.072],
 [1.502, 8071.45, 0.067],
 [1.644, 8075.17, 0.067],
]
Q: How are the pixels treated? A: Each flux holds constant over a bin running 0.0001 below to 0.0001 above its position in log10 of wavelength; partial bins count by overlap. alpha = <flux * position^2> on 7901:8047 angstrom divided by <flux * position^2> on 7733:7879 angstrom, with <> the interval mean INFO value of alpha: 1.10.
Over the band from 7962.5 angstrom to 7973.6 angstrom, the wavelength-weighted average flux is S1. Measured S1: 1.58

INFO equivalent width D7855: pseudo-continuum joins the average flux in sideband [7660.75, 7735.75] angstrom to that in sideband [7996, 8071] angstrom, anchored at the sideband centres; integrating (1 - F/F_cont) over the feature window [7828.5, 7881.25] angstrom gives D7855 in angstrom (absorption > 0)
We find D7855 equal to 2.2 angstrom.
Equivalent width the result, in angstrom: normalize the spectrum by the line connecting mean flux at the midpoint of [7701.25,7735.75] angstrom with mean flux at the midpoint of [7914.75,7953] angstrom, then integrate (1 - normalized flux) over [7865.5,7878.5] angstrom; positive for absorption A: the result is 0.77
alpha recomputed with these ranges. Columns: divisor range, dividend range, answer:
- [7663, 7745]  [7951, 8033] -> 1.14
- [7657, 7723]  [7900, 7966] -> 1.11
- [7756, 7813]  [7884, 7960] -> 1.10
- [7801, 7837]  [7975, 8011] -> 1.05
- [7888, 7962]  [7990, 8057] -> 1.05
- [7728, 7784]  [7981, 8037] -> 1.14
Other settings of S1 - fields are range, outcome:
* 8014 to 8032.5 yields 1.64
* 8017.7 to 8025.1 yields 1.51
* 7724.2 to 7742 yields 1.52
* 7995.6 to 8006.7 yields 1.54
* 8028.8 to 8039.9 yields 1.56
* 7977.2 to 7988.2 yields 1.55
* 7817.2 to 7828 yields 1.62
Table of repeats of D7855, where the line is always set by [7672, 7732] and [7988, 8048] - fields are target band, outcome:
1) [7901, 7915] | 0.3 angstrom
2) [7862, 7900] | 0.8 angstrom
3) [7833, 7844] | 0.1 angstrom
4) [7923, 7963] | -0.6 angstrom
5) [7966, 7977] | -0.1 angstrom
